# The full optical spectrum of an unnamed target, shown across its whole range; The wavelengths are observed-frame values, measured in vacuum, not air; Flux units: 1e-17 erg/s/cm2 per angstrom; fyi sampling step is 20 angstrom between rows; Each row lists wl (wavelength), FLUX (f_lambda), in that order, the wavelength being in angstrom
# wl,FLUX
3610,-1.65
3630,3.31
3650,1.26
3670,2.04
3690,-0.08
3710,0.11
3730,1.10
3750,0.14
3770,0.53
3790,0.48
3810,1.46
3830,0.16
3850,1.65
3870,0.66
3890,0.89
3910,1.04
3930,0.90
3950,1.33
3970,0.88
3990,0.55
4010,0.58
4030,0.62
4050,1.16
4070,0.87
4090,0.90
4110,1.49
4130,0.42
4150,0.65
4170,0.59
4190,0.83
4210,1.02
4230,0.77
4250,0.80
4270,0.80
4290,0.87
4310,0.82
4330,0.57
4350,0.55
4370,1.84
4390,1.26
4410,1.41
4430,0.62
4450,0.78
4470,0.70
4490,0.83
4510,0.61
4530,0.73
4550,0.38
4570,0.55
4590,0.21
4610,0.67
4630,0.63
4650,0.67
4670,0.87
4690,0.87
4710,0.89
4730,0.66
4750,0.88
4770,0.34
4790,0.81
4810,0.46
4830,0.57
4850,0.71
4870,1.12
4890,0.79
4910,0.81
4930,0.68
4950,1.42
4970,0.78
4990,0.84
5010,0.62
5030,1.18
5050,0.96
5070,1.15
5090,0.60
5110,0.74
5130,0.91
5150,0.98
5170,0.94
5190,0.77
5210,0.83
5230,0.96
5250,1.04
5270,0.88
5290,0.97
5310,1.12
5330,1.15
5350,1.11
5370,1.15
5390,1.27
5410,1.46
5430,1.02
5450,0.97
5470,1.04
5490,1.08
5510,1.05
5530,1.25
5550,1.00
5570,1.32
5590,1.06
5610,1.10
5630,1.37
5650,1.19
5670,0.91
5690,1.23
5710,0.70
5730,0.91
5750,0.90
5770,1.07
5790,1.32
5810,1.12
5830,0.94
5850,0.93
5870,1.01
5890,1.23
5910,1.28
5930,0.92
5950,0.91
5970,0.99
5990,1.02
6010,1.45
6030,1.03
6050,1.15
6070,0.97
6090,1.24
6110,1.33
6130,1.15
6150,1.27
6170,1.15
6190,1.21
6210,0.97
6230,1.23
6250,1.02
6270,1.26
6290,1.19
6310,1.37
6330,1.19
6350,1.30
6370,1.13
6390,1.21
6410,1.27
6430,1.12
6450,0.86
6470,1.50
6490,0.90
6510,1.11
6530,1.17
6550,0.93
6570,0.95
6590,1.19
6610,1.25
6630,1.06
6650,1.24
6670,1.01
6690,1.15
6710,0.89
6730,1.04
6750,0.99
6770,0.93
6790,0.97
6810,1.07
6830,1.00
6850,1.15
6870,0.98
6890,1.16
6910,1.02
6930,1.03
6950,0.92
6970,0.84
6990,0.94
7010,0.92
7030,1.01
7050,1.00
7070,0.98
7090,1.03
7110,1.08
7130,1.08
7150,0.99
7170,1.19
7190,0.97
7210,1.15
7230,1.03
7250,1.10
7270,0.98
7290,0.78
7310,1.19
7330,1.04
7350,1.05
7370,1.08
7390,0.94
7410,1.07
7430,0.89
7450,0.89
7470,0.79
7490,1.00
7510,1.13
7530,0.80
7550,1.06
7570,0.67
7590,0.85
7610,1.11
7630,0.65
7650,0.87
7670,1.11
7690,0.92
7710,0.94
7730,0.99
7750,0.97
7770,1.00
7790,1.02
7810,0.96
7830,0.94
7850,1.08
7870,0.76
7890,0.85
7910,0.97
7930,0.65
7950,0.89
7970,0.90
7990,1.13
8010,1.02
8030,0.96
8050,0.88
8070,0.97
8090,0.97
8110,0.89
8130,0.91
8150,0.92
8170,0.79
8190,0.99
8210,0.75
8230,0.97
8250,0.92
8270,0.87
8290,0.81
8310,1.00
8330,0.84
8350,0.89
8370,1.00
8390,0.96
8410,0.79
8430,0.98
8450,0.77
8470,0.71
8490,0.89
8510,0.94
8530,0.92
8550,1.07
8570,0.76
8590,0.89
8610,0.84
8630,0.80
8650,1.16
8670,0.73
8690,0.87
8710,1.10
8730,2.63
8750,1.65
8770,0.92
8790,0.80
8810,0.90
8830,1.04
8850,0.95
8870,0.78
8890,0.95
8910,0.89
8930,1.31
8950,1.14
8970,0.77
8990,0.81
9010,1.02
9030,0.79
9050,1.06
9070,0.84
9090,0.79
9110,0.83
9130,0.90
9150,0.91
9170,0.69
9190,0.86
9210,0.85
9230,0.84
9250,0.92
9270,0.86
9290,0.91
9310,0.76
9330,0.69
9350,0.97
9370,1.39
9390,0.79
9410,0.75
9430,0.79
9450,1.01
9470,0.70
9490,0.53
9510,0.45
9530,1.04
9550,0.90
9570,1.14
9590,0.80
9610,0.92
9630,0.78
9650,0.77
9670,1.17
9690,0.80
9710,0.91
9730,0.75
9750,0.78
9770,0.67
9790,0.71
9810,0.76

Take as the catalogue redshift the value 0.329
